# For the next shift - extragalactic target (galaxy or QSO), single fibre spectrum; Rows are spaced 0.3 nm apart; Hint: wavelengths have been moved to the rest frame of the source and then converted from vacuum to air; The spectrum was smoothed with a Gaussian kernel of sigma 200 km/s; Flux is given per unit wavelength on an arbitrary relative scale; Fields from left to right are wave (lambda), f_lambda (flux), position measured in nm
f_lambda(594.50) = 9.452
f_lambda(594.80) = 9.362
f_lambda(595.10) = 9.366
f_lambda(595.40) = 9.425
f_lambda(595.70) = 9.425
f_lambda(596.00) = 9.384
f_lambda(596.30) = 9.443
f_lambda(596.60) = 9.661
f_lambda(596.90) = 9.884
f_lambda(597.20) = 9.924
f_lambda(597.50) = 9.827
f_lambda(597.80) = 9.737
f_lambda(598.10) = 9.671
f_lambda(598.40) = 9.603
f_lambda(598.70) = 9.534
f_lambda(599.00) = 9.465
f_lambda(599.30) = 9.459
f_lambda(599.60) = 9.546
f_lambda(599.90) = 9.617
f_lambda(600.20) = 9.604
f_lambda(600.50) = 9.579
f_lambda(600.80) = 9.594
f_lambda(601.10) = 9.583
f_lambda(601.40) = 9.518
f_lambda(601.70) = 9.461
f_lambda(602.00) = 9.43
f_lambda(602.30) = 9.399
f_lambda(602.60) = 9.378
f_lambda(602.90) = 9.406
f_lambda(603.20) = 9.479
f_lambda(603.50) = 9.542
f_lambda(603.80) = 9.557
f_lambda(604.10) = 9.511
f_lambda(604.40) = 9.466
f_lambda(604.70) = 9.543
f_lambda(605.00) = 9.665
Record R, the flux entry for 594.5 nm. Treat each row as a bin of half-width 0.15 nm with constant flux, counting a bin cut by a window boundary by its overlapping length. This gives 9.452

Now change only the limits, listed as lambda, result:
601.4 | 9.518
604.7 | 9.543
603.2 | 9.479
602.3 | 9.399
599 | 9.465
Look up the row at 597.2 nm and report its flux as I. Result 9.924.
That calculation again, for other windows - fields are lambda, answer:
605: 9.665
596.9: 9.884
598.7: 9.534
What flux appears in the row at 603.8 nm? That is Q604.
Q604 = 9.557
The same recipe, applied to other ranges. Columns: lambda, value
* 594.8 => 9.362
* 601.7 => 9.461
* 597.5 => 9.827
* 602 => 9.43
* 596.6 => 9.661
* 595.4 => 9.425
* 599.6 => 9.546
